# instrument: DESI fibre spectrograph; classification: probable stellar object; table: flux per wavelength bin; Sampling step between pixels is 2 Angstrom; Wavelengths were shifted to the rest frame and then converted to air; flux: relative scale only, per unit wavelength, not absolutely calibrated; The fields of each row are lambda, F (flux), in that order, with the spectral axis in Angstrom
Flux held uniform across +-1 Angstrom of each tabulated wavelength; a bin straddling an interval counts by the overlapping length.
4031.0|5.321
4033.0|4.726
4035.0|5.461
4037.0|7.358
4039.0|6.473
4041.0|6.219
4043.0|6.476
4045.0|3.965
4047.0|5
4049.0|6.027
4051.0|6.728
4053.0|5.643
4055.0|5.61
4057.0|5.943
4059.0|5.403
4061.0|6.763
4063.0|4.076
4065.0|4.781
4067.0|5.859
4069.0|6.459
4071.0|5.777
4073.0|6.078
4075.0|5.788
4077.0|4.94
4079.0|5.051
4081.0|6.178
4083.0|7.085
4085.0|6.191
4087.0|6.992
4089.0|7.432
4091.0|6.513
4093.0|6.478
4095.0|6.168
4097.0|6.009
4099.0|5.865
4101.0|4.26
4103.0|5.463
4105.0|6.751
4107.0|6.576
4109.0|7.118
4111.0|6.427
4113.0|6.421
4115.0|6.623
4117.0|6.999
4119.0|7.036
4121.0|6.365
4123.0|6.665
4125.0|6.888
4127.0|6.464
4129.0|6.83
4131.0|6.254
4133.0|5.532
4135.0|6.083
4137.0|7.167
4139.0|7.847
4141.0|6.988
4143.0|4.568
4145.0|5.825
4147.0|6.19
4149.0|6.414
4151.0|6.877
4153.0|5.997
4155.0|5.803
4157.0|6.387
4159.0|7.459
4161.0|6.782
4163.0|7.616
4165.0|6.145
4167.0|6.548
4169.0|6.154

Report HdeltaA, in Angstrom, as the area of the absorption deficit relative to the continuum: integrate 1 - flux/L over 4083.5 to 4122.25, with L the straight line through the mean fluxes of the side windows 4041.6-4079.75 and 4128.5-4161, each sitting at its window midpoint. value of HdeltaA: -2.7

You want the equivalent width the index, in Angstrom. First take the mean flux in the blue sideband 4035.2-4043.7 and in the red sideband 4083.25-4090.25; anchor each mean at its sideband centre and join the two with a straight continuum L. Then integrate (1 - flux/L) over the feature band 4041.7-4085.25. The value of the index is 6.5 Angstrom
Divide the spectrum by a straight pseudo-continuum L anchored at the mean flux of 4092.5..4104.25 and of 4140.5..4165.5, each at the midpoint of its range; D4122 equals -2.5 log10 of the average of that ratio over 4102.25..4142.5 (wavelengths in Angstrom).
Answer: -0.11 mag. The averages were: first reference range 5.7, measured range 6.61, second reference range 6.38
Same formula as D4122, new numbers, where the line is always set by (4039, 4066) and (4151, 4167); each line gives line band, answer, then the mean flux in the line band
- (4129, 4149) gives 0.02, 6.31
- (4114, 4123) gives -0.09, 6.75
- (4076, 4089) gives -0.05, 6.18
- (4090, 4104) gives 0.04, 5.82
